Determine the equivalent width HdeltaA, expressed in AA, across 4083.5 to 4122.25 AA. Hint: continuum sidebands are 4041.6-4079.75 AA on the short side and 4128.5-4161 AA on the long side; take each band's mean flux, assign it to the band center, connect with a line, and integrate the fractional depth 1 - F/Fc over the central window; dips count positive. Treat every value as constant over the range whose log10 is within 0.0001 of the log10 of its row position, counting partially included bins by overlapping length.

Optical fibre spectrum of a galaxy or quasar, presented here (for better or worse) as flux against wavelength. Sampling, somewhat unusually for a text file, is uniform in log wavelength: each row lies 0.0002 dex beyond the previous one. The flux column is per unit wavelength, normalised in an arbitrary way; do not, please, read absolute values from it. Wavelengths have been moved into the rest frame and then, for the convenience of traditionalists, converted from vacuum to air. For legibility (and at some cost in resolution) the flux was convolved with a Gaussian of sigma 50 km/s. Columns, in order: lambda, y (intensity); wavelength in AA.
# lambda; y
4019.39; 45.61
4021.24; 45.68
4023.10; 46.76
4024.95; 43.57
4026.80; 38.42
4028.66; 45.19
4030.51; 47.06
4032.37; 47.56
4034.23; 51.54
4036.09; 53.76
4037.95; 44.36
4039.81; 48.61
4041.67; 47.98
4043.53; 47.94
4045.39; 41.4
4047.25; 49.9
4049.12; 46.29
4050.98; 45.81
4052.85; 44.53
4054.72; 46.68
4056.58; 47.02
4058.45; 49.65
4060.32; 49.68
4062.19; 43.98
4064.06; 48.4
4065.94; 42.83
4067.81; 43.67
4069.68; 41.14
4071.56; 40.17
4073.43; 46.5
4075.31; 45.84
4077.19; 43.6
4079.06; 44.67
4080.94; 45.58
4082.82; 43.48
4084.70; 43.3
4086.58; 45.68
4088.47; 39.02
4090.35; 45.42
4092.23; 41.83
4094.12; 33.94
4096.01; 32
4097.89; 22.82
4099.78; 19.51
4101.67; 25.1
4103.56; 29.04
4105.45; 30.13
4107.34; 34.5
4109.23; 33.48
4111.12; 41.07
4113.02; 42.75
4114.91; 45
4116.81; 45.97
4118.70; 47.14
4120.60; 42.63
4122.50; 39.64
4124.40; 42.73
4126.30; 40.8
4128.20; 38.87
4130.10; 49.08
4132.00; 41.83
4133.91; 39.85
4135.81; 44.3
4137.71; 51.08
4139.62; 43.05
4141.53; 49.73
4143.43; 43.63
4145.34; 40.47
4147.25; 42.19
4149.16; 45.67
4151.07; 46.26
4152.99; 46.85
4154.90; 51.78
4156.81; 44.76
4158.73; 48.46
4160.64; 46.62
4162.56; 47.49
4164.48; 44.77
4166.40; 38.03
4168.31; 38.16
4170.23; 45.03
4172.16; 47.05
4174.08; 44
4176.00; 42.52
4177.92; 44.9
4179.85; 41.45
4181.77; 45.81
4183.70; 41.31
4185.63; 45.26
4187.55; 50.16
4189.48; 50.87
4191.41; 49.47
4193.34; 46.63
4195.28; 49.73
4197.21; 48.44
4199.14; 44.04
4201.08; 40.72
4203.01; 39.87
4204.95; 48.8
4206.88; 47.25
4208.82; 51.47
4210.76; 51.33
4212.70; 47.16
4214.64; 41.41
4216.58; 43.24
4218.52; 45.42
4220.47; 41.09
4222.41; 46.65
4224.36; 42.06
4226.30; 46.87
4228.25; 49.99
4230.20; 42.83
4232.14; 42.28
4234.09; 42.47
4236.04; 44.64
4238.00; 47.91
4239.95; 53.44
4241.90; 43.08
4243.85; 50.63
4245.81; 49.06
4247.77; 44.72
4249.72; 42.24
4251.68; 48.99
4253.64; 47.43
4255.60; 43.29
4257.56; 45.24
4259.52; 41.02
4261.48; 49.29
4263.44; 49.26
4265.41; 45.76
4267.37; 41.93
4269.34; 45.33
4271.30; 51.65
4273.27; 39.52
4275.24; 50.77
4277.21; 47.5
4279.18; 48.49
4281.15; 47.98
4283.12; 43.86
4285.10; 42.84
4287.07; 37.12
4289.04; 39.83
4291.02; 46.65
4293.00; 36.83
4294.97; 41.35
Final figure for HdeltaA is 7.2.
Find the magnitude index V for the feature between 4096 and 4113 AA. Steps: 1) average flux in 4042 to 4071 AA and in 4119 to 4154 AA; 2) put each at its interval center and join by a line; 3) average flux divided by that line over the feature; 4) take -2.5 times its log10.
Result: 0.42 mag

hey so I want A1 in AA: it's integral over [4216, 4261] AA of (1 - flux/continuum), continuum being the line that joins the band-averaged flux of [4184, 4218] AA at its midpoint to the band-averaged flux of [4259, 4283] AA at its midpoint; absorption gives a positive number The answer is 1.1 AA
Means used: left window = 46.7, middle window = 45.5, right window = 46.6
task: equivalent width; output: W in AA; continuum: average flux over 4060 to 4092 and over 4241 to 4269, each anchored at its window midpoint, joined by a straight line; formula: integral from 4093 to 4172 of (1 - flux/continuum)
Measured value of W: 6.6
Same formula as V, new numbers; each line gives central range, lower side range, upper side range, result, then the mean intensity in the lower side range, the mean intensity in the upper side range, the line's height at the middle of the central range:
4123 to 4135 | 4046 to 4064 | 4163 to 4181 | 0.060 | 47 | 43.1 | 44.5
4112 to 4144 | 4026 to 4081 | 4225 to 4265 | 0.050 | 46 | 46.2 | 46.1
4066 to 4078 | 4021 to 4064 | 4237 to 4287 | 0.078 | 46.7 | 46.3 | 46.7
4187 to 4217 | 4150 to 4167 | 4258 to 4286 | -0.017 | 46.3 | 46.1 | 46.2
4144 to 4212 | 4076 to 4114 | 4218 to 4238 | -0.099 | 36.9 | 44.6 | 41.7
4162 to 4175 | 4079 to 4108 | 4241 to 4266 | -0.071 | 35.7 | 46.2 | 40.6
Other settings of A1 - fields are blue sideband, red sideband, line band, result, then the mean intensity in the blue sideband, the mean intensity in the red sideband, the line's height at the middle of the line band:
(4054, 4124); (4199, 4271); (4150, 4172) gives -1.15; 40.6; 45.7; 43.1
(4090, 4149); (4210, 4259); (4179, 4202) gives -1.56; 39.4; 45.7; 43.3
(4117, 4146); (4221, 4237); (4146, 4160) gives -0.79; 43.8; 44.6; 44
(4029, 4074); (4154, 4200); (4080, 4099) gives 2.93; 46.5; 45.7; 46.3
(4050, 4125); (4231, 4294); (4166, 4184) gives 0.03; 40.9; 45.3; 43.1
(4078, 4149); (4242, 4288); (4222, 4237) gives -0.07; 40.1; 45.8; 44.5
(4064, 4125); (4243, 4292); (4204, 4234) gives -1.29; 39.5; 45.6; 43.9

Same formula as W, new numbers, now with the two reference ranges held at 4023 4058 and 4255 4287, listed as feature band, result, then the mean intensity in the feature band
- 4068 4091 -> 1.36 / 43.7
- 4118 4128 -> 0.88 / 42.2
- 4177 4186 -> 0.46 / 43.6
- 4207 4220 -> -0.17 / 46.5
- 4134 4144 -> 0.06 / 45.9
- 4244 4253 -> -0.19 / 46.7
